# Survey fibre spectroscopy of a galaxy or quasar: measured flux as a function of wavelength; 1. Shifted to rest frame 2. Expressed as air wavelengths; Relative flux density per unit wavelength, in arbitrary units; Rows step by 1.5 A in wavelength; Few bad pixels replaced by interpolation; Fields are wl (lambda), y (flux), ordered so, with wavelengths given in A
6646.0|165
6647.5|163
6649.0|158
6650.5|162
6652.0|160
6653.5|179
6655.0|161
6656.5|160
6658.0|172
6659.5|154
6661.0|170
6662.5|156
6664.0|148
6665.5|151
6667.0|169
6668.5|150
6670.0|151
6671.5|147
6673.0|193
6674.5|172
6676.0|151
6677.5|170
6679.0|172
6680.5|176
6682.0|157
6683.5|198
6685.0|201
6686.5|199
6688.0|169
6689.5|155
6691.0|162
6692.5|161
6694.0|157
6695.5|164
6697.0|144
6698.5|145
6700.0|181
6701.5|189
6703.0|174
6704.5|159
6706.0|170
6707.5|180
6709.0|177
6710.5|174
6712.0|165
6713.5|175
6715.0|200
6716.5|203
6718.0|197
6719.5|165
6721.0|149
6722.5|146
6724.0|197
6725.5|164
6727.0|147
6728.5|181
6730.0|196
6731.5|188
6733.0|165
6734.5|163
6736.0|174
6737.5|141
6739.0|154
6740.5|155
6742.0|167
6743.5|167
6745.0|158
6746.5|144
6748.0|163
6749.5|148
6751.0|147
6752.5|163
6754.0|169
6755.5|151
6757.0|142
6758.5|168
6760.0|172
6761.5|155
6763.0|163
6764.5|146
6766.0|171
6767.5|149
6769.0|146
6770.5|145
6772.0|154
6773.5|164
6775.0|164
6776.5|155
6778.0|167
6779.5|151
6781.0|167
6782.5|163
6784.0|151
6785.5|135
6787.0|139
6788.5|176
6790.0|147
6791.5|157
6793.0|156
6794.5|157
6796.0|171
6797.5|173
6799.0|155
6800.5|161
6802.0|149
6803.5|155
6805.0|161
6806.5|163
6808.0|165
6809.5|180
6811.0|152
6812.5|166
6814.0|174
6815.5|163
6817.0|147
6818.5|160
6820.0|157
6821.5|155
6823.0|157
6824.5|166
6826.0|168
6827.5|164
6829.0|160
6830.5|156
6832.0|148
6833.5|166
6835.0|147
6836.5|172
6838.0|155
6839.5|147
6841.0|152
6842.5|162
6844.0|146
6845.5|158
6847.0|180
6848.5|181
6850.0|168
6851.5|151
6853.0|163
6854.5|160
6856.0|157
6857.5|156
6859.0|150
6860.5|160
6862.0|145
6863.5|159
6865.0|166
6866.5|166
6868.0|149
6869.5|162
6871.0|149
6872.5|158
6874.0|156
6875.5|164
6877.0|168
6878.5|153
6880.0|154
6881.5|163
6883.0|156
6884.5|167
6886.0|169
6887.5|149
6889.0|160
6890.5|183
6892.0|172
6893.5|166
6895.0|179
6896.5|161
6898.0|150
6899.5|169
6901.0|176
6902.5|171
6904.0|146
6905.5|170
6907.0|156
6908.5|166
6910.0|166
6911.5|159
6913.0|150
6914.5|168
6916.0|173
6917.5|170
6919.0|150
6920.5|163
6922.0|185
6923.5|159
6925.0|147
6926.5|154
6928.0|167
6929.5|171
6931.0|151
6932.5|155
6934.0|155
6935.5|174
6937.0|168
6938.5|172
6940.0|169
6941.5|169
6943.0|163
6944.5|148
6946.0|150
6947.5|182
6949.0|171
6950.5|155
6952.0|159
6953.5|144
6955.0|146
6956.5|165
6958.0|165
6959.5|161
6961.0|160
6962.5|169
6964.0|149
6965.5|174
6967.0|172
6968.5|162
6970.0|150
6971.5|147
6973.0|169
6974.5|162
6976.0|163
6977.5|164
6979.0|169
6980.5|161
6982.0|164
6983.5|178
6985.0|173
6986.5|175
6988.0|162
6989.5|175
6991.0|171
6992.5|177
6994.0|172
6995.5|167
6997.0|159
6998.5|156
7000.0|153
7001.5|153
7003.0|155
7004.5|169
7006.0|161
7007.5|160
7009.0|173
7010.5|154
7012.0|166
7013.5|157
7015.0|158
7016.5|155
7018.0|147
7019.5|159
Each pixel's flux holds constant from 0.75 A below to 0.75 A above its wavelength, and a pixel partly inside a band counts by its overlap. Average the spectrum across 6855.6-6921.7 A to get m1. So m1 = 162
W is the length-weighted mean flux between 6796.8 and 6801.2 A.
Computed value 163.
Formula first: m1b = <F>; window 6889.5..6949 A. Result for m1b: 164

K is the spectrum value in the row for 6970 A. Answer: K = 150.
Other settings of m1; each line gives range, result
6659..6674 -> 159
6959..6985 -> 163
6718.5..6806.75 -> 160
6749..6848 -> 158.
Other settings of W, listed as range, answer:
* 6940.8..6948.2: 162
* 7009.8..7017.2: 158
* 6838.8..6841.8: 150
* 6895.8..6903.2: 165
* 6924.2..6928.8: 156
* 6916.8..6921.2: 161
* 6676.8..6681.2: 173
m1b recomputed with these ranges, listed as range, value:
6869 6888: 159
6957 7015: 164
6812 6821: 161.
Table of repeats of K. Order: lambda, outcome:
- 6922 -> 185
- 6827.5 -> 164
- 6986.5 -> 175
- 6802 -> 149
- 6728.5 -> 181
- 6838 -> 155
